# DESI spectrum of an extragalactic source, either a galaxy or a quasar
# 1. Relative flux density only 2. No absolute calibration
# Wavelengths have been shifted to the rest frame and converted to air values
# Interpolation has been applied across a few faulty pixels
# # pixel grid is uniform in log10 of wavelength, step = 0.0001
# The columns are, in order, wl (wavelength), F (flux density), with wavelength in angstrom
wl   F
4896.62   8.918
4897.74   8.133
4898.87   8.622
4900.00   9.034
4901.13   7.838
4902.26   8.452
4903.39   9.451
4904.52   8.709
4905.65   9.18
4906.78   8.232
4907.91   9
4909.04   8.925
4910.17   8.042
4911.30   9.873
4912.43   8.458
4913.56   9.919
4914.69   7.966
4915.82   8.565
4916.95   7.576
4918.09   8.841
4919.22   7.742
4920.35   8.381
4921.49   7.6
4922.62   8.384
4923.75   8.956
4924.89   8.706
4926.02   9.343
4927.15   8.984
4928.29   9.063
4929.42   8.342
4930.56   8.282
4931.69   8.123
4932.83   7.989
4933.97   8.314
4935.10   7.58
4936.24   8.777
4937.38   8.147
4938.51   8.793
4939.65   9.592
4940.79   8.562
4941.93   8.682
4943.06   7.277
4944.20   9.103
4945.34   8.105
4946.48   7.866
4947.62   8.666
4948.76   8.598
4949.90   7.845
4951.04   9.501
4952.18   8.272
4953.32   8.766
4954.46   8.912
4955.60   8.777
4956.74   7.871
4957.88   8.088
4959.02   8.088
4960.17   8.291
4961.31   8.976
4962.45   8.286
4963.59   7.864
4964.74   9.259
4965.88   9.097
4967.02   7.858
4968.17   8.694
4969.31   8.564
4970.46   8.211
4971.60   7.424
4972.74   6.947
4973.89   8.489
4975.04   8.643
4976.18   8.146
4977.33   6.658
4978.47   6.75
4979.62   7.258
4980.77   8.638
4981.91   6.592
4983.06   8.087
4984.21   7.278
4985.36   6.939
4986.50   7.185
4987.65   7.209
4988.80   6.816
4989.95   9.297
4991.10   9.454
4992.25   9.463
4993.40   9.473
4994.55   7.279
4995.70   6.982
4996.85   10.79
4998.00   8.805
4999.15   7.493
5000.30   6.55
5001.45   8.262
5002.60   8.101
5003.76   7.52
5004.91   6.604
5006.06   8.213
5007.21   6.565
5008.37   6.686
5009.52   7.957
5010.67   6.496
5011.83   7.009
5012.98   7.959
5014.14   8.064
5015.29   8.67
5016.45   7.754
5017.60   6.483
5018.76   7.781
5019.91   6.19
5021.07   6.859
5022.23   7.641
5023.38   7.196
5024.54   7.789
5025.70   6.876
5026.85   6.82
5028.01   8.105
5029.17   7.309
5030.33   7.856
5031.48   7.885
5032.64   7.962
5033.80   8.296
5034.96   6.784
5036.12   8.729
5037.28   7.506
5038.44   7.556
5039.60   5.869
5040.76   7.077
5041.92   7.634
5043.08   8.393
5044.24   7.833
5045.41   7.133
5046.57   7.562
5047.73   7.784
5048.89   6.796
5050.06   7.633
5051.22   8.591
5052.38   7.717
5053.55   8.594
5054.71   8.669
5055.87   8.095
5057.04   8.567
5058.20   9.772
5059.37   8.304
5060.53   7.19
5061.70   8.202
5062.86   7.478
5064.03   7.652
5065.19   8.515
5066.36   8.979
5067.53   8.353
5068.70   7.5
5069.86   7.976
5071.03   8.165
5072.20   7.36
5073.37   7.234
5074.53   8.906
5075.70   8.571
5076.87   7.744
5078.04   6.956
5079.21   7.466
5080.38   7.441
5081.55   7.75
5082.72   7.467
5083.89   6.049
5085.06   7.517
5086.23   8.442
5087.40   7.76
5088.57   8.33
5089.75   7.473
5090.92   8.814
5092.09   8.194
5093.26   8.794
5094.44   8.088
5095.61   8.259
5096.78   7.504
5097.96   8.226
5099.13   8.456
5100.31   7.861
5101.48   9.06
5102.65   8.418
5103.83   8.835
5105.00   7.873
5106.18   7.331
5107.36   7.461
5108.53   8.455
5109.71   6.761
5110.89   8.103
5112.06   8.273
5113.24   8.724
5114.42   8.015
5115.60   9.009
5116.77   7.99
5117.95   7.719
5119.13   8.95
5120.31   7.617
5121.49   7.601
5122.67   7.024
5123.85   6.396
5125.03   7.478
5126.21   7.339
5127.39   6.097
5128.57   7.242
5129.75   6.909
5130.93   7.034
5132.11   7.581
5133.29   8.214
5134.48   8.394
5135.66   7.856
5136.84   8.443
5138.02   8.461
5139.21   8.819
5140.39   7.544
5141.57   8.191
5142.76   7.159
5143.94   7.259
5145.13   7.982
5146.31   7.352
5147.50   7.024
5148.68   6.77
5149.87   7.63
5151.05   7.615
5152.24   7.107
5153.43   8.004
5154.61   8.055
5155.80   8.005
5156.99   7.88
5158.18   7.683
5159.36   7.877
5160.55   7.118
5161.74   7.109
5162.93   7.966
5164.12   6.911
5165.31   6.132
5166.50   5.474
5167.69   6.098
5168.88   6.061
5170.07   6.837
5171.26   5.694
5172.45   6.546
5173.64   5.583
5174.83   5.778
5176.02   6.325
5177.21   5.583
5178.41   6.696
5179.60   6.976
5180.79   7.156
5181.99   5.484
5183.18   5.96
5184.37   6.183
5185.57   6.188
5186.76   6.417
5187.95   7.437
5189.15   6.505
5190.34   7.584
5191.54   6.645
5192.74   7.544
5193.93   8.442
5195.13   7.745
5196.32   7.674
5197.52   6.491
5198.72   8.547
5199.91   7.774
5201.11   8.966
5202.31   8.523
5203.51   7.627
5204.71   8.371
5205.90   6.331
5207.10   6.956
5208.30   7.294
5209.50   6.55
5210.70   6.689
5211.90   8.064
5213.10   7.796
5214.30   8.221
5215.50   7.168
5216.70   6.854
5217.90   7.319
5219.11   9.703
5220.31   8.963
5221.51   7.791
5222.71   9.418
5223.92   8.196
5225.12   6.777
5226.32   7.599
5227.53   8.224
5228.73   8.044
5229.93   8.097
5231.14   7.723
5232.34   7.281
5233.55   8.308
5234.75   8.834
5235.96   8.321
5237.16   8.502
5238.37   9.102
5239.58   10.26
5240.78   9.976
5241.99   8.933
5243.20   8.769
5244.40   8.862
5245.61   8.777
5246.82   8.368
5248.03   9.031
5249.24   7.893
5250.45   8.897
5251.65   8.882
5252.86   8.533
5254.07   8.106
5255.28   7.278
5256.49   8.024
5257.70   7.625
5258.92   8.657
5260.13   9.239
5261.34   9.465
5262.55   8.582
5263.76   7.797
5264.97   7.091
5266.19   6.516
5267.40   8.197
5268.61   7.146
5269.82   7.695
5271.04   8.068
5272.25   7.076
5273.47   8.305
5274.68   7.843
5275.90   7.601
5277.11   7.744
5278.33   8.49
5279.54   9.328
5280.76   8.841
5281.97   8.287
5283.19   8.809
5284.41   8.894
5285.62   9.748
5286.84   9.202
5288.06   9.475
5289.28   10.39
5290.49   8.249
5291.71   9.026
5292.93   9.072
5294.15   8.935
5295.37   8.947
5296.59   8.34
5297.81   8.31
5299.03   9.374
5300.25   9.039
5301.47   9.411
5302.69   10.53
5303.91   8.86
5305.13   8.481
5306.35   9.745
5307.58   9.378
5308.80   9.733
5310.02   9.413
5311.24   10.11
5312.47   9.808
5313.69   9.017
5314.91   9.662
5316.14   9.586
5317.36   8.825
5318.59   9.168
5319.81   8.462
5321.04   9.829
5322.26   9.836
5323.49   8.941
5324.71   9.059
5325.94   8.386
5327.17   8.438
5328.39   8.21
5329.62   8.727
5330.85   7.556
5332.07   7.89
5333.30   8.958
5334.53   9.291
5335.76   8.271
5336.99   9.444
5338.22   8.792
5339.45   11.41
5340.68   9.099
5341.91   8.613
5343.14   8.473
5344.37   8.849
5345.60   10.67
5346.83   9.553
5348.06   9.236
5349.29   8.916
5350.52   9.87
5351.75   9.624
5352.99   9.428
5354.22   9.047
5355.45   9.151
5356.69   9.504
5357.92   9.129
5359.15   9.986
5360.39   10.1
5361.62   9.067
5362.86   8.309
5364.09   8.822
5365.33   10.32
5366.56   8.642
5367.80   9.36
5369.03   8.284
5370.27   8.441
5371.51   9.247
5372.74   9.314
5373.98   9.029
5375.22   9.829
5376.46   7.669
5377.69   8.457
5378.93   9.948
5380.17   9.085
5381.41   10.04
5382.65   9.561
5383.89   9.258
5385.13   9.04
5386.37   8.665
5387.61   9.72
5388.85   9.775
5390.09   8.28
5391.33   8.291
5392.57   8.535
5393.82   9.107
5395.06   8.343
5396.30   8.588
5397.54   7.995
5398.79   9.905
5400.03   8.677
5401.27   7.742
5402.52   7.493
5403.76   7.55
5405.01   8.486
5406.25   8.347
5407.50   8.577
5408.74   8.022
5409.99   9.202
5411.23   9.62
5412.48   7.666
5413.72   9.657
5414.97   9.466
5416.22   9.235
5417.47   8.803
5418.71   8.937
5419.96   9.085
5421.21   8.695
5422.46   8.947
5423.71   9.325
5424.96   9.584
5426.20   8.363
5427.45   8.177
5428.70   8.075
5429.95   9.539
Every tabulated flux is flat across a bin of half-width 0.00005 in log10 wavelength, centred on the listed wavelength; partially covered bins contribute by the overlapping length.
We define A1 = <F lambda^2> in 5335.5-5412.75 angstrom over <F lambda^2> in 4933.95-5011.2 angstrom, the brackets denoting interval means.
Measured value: 1.3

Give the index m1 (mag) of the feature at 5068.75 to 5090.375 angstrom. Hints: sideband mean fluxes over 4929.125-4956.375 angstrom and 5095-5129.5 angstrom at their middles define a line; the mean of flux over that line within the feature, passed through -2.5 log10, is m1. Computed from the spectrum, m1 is 0.04 mag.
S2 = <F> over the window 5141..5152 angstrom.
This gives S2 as 7.43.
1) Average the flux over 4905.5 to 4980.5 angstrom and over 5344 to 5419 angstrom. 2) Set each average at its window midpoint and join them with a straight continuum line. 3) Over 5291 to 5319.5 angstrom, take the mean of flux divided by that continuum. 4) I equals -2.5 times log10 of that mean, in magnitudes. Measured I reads -0.04 mag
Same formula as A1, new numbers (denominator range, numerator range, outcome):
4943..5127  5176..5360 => 1.17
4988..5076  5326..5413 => 1.30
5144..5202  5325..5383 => 1.39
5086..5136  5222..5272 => 1.11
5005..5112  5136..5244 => 1.02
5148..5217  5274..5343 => 1.33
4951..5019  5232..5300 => 1.20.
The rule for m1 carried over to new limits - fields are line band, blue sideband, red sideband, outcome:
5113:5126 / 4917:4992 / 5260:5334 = 0.09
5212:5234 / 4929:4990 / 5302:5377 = 0.11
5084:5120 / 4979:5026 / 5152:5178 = -0.14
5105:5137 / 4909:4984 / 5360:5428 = 0.11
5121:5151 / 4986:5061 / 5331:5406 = 0.09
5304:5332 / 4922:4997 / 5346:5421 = -0.02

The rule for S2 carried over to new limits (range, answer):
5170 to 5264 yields 7.75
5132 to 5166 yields 7.65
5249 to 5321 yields 8.71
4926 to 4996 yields 8.23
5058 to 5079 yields 8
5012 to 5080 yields 7.76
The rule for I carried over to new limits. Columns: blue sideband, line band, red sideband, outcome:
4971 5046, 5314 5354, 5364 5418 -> -0.051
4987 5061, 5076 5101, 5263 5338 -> 0.019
